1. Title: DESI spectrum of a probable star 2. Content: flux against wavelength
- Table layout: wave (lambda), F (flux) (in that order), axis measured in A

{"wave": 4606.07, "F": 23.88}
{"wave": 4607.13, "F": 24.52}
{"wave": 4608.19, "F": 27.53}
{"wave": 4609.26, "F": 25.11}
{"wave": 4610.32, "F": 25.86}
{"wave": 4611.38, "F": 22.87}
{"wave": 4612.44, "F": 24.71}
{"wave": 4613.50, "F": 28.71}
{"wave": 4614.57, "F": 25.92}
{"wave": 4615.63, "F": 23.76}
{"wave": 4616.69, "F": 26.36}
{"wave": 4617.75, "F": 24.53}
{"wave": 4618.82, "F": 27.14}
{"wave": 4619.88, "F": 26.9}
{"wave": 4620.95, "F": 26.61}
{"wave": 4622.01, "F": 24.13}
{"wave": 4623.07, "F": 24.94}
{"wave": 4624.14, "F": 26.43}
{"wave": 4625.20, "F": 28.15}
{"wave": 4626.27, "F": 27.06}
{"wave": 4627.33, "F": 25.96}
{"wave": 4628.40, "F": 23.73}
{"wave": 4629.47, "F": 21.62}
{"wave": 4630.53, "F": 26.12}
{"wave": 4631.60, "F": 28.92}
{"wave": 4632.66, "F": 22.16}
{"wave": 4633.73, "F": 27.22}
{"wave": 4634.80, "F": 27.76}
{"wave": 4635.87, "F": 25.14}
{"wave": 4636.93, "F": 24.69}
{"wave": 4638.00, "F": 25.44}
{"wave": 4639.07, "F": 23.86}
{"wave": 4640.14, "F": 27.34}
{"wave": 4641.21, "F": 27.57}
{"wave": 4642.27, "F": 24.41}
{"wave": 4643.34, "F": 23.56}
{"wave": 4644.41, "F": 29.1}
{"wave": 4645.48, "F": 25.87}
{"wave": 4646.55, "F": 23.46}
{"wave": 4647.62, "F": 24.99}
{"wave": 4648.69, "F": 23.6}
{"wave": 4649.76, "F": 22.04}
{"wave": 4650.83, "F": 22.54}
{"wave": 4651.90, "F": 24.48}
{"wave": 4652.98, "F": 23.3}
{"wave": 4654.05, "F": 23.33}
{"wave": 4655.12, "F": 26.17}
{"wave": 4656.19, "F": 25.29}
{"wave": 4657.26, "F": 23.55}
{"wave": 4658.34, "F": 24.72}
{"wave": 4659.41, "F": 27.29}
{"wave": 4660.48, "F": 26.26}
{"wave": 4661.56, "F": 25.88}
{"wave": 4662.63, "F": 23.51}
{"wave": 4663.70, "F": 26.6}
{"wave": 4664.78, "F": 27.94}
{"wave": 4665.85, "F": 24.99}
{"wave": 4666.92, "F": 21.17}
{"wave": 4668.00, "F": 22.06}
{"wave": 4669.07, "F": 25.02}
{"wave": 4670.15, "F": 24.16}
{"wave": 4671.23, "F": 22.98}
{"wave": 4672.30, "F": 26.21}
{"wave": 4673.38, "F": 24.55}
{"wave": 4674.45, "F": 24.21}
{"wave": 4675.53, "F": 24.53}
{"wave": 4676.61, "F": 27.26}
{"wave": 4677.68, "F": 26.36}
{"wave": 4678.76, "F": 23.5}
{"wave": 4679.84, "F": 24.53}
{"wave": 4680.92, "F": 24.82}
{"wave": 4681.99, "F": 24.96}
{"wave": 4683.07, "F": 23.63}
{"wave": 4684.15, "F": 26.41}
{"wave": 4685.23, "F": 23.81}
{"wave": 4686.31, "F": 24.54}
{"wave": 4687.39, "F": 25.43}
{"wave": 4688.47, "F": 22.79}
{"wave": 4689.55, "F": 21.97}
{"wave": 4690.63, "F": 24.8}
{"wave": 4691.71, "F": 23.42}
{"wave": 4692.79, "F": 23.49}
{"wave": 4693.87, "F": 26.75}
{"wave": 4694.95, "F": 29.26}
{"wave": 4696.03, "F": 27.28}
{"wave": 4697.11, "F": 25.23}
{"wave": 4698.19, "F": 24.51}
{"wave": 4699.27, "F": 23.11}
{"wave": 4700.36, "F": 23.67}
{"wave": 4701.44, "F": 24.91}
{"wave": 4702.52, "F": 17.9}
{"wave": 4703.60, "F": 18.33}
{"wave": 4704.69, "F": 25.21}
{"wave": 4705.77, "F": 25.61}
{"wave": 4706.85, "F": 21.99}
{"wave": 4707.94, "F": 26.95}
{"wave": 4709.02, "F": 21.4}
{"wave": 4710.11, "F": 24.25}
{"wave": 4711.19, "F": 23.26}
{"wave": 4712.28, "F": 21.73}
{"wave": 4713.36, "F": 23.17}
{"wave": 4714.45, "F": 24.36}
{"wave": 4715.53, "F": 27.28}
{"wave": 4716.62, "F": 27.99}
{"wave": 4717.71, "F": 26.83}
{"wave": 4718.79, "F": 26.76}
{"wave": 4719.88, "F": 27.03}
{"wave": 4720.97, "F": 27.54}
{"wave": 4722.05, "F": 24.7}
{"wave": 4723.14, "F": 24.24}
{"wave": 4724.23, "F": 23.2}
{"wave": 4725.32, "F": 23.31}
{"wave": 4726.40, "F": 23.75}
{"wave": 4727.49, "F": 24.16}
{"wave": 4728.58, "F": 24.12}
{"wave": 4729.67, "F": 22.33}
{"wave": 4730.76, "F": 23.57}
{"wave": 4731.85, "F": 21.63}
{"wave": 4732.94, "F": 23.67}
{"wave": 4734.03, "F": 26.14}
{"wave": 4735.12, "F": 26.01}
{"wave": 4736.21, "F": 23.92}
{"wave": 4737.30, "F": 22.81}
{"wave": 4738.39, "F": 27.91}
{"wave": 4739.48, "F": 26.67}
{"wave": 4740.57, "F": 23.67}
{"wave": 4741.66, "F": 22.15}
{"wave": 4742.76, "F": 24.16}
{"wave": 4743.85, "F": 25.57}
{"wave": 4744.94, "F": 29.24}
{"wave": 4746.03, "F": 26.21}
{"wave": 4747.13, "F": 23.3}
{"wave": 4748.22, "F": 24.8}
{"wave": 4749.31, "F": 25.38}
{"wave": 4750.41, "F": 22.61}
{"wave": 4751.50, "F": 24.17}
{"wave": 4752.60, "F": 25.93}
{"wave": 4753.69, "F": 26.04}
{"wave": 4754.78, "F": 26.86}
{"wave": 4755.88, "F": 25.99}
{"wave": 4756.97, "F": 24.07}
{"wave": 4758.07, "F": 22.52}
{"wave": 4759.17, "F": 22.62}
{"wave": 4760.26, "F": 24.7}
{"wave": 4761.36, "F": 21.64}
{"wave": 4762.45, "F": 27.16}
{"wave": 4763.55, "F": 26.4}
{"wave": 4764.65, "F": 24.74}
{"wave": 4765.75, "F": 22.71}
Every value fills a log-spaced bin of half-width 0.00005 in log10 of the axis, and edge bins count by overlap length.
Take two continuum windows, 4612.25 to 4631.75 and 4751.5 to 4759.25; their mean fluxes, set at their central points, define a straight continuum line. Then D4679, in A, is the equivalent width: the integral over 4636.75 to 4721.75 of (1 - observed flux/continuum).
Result 2.52 A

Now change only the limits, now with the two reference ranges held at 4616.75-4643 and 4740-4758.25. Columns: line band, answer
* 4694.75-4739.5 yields 1.3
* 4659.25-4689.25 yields 0.8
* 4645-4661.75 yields 0.7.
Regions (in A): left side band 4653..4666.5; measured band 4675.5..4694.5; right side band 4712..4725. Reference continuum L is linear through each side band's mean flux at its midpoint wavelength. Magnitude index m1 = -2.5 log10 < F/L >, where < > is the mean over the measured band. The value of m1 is 0.03 mag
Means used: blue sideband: 25.4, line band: 24.6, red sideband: 25.4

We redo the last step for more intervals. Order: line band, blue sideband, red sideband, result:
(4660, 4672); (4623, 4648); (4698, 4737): 0.020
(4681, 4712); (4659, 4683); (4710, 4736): 0.030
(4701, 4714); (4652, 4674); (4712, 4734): 0.081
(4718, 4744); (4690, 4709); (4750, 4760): -0.007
